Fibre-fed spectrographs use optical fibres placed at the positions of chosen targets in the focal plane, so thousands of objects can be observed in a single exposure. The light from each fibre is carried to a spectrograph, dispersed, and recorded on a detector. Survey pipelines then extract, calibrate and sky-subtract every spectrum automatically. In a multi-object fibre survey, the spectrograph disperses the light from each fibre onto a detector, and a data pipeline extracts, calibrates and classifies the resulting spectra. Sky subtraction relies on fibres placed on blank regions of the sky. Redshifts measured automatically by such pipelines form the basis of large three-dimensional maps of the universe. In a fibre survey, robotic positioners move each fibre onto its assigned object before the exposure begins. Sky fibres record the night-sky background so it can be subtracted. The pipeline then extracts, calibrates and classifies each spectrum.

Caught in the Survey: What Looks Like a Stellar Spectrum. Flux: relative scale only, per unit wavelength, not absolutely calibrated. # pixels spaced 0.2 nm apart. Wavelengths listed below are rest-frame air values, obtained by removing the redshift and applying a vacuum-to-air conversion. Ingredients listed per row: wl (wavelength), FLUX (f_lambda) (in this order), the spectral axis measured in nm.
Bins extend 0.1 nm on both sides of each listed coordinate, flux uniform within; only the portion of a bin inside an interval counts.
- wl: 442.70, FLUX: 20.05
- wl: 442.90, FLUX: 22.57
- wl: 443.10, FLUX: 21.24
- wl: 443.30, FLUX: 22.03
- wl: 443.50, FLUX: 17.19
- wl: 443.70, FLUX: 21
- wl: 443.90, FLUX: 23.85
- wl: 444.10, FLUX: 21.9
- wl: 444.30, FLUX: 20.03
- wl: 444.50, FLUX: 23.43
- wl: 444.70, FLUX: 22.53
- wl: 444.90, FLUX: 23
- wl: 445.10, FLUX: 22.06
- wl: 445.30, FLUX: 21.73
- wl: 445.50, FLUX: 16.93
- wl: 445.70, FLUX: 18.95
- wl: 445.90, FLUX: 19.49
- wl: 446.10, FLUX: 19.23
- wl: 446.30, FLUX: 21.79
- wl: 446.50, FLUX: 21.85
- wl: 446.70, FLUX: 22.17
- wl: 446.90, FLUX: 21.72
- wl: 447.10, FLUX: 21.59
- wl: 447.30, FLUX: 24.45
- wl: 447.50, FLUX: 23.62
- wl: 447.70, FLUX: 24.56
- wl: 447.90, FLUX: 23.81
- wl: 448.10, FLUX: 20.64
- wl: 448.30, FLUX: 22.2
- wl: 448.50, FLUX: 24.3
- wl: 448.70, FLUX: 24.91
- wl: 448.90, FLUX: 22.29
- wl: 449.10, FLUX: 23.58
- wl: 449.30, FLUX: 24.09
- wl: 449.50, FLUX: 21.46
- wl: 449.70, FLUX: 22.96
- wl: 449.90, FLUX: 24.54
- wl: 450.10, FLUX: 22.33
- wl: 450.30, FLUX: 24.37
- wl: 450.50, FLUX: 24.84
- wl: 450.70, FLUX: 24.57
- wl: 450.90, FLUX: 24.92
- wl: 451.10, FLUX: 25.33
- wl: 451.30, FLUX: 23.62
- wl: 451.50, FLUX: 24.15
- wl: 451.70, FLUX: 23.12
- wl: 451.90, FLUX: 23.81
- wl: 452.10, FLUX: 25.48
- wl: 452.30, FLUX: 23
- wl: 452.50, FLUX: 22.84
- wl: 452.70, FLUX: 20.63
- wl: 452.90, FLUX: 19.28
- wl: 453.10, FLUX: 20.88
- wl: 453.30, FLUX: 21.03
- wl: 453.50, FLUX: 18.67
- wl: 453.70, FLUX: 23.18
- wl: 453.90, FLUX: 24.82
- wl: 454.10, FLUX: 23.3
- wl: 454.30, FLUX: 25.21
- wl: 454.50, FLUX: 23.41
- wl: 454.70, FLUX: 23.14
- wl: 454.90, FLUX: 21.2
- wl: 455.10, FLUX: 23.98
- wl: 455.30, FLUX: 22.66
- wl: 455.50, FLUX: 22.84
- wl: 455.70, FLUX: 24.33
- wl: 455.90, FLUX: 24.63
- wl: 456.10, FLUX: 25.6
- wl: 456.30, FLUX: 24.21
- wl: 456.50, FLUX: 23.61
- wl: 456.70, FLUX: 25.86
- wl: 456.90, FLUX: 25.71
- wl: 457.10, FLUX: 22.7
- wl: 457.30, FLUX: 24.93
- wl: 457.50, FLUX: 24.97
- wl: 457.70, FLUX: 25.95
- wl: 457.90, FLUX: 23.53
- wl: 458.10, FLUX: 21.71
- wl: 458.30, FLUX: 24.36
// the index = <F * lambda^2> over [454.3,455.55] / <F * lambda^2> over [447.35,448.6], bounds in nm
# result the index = 1.0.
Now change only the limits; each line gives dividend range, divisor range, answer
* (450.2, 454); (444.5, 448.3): 1.09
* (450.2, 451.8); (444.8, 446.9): 1.20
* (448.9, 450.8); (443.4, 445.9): 1.15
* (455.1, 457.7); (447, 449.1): 1.09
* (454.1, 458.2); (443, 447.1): 1.19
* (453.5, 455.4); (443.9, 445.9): 1.14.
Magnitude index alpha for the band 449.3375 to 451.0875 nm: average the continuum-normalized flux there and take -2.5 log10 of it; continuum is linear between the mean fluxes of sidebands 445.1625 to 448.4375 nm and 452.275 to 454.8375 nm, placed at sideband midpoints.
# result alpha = -0.09 mag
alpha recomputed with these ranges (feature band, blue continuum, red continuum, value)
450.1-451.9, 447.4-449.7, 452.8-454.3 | -0.078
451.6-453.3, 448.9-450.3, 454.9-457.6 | 0.062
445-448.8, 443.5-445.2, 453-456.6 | 0.017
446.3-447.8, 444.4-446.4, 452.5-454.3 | -0.084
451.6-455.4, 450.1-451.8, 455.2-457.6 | 0.078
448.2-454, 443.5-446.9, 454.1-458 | -0.019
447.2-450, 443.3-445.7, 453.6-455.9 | -0.061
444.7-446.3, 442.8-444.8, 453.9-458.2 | 0.075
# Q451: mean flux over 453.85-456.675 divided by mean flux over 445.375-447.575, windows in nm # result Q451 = 1.13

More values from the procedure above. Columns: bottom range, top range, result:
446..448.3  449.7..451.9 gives 1.08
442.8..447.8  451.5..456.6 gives 1.07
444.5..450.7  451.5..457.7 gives 1.04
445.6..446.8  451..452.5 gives 1.17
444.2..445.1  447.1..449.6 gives 1.05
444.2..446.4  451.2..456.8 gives 1.11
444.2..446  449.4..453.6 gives 1.10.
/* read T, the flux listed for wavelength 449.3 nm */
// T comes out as 24.09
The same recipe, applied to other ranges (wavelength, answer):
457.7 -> 25.95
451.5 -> 24.15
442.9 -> 22.57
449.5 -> 21.46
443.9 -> 23.85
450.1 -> 22.33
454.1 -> 23.3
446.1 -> 19.23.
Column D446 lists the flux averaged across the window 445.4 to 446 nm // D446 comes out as 18.5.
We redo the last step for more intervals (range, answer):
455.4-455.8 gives 23.6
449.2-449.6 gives 22.8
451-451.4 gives 24.5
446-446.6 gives 21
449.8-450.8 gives 24.1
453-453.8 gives 20.9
